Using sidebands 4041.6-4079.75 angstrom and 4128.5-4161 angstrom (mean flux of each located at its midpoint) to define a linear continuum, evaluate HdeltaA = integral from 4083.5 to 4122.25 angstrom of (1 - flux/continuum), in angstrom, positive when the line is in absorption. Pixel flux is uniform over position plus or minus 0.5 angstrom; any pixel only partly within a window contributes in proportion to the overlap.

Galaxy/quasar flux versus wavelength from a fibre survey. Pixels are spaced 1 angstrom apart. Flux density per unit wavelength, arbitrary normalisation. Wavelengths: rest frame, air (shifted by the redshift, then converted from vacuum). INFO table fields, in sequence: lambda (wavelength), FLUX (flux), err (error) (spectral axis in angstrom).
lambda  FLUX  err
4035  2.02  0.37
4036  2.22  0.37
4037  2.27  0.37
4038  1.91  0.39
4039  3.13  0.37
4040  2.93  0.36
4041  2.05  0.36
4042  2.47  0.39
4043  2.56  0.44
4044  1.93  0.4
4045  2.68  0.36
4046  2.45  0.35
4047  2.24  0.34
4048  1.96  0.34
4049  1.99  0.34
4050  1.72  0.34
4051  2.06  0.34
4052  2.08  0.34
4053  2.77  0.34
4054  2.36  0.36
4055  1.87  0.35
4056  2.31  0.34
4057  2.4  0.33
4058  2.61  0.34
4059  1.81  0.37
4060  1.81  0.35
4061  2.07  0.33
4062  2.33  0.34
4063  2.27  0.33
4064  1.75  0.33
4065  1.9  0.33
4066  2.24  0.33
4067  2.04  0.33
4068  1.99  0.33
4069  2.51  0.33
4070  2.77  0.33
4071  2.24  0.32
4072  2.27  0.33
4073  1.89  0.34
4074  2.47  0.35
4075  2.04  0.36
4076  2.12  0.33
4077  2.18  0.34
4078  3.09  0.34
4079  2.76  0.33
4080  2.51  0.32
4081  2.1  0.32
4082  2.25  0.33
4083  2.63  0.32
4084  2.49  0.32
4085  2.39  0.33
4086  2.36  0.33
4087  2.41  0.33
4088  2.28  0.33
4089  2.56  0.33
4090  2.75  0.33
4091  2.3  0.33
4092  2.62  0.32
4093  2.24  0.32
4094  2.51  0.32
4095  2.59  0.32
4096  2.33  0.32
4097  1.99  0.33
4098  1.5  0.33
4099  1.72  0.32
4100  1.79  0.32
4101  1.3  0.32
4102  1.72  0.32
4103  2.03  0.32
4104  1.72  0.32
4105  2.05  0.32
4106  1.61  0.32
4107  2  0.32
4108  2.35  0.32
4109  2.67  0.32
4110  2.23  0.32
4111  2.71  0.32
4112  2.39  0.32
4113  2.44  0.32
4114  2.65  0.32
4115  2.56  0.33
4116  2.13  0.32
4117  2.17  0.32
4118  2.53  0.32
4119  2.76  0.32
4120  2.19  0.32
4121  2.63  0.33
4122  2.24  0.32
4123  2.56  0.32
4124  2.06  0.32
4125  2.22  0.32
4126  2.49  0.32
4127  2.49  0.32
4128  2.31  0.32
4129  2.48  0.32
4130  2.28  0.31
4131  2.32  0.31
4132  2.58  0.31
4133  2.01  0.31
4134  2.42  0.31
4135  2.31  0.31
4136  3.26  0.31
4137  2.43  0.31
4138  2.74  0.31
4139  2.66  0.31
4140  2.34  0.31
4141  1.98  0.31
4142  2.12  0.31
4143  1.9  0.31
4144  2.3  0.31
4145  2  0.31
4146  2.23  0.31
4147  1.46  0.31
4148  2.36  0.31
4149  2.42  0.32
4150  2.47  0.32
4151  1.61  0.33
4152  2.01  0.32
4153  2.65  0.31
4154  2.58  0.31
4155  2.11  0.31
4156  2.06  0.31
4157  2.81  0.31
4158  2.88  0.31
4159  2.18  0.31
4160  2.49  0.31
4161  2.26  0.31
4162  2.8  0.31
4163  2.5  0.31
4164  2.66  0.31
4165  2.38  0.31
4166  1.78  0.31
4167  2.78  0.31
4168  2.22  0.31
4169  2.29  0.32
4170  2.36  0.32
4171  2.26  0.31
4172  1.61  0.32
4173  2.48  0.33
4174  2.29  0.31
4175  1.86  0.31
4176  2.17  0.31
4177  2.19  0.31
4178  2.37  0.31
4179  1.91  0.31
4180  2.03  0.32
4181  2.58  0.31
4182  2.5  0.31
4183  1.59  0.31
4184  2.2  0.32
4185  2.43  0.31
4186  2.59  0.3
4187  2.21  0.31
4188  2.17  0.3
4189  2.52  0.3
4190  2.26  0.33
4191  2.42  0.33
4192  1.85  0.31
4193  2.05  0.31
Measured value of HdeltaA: 0.5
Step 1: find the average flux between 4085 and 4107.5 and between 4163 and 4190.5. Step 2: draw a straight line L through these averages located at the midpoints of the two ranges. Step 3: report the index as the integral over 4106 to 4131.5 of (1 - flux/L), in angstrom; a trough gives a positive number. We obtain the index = -2.7 angstrom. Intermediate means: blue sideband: 2.11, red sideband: 2.25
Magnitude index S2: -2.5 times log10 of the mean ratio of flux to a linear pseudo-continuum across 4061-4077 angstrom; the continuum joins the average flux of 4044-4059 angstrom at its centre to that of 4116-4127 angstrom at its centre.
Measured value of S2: 0.038 mag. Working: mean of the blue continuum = 2.22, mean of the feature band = 2.18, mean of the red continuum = 2.38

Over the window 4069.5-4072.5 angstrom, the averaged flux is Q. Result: 2.43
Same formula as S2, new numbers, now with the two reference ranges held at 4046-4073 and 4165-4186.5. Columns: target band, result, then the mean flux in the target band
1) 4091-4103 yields 0.074 mag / 2.04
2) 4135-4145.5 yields -0.080 mag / 2.37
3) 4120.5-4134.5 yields -0.079 mag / 2.36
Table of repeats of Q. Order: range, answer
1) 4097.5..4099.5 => 1.61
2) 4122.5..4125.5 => 2.28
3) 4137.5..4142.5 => 2.37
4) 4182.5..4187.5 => 2.2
